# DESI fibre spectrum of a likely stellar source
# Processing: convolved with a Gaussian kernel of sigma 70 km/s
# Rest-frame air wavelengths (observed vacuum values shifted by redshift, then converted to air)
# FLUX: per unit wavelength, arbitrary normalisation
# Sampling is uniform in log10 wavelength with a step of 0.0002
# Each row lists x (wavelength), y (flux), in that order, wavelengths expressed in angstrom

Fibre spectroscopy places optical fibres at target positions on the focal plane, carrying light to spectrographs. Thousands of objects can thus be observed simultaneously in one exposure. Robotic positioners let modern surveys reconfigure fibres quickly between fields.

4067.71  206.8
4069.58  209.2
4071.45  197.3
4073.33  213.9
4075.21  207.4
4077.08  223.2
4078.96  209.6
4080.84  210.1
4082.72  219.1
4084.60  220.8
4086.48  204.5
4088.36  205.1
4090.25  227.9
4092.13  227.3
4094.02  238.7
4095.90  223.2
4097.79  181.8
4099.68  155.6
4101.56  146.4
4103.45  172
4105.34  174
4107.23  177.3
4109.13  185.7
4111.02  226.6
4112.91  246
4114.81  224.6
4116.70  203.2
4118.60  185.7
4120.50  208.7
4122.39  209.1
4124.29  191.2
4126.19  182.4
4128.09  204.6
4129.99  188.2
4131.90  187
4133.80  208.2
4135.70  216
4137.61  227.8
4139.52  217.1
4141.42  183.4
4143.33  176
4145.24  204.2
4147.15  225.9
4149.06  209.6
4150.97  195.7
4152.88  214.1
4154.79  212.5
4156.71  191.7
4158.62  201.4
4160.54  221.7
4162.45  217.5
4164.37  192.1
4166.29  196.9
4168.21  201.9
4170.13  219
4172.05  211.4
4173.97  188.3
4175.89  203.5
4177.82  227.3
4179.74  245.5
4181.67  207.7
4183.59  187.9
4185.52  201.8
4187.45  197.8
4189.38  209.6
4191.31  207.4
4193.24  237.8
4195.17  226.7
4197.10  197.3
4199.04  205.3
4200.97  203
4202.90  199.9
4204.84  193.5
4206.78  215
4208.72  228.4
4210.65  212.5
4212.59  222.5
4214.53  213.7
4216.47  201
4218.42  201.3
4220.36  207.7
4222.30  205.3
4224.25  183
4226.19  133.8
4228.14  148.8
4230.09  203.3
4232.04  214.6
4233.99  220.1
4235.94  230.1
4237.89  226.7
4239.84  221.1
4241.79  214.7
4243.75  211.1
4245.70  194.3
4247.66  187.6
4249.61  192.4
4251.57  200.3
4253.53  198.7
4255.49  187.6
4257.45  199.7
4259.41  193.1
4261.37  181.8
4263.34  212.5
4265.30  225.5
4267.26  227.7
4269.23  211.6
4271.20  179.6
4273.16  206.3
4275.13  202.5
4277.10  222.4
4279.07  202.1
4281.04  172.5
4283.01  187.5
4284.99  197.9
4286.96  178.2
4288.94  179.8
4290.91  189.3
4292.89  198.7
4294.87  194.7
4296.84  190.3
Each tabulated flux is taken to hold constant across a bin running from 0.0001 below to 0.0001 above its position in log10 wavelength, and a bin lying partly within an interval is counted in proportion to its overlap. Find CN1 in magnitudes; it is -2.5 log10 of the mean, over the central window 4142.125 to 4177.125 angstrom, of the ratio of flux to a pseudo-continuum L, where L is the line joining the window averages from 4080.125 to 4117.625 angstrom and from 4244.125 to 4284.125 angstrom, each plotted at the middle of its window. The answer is -0.014 mag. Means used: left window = 203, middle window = 205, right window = 199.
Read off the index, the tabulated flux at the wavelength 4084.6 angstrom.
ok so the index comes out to 220.8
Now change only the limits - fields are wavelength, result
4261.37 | 181.8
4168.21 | 201.9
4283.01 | 187.5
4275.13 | 202.5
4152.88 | 214.1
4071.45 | 197.3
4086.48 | 204.5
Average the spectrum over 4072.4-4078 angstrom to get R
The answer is 215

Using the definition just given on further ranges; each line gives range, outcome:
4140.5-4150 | 200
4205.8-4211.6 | 219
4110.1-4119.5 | 217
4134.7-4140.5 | 220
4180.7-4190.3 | 201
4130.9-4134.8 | 198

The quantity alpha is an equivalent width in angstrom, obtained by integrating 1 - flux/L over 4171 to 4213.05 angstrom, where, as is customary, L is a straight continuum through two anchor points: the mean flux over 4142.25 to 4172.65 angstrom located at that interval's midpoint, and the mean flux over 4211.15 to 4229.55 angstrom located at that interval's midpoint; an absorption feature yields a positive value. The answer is -2.7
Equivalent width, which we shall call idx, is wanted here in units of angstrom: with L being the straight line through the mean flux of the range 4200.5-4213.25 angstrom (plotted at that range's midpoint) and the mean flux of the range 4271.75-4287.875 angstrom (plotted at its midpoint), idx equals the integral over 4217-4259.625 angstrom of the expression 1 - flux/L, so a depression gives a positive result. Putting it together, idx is 1.10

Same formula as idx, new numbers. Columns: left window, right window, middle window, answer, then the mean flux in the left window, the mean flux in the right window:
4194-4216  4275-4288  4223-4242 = 0.5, 211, 194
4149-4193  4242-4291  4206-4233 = 0.5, 208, 198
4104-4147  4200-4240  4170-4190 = -0.6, 201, 204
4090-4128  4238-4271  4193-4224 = -1.1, 199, 204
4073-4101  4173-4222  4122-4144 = 1.1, 210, 210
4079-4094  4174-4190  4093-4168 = 4.5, 217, 209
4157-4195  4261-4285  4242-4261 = 0.7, 209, 203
